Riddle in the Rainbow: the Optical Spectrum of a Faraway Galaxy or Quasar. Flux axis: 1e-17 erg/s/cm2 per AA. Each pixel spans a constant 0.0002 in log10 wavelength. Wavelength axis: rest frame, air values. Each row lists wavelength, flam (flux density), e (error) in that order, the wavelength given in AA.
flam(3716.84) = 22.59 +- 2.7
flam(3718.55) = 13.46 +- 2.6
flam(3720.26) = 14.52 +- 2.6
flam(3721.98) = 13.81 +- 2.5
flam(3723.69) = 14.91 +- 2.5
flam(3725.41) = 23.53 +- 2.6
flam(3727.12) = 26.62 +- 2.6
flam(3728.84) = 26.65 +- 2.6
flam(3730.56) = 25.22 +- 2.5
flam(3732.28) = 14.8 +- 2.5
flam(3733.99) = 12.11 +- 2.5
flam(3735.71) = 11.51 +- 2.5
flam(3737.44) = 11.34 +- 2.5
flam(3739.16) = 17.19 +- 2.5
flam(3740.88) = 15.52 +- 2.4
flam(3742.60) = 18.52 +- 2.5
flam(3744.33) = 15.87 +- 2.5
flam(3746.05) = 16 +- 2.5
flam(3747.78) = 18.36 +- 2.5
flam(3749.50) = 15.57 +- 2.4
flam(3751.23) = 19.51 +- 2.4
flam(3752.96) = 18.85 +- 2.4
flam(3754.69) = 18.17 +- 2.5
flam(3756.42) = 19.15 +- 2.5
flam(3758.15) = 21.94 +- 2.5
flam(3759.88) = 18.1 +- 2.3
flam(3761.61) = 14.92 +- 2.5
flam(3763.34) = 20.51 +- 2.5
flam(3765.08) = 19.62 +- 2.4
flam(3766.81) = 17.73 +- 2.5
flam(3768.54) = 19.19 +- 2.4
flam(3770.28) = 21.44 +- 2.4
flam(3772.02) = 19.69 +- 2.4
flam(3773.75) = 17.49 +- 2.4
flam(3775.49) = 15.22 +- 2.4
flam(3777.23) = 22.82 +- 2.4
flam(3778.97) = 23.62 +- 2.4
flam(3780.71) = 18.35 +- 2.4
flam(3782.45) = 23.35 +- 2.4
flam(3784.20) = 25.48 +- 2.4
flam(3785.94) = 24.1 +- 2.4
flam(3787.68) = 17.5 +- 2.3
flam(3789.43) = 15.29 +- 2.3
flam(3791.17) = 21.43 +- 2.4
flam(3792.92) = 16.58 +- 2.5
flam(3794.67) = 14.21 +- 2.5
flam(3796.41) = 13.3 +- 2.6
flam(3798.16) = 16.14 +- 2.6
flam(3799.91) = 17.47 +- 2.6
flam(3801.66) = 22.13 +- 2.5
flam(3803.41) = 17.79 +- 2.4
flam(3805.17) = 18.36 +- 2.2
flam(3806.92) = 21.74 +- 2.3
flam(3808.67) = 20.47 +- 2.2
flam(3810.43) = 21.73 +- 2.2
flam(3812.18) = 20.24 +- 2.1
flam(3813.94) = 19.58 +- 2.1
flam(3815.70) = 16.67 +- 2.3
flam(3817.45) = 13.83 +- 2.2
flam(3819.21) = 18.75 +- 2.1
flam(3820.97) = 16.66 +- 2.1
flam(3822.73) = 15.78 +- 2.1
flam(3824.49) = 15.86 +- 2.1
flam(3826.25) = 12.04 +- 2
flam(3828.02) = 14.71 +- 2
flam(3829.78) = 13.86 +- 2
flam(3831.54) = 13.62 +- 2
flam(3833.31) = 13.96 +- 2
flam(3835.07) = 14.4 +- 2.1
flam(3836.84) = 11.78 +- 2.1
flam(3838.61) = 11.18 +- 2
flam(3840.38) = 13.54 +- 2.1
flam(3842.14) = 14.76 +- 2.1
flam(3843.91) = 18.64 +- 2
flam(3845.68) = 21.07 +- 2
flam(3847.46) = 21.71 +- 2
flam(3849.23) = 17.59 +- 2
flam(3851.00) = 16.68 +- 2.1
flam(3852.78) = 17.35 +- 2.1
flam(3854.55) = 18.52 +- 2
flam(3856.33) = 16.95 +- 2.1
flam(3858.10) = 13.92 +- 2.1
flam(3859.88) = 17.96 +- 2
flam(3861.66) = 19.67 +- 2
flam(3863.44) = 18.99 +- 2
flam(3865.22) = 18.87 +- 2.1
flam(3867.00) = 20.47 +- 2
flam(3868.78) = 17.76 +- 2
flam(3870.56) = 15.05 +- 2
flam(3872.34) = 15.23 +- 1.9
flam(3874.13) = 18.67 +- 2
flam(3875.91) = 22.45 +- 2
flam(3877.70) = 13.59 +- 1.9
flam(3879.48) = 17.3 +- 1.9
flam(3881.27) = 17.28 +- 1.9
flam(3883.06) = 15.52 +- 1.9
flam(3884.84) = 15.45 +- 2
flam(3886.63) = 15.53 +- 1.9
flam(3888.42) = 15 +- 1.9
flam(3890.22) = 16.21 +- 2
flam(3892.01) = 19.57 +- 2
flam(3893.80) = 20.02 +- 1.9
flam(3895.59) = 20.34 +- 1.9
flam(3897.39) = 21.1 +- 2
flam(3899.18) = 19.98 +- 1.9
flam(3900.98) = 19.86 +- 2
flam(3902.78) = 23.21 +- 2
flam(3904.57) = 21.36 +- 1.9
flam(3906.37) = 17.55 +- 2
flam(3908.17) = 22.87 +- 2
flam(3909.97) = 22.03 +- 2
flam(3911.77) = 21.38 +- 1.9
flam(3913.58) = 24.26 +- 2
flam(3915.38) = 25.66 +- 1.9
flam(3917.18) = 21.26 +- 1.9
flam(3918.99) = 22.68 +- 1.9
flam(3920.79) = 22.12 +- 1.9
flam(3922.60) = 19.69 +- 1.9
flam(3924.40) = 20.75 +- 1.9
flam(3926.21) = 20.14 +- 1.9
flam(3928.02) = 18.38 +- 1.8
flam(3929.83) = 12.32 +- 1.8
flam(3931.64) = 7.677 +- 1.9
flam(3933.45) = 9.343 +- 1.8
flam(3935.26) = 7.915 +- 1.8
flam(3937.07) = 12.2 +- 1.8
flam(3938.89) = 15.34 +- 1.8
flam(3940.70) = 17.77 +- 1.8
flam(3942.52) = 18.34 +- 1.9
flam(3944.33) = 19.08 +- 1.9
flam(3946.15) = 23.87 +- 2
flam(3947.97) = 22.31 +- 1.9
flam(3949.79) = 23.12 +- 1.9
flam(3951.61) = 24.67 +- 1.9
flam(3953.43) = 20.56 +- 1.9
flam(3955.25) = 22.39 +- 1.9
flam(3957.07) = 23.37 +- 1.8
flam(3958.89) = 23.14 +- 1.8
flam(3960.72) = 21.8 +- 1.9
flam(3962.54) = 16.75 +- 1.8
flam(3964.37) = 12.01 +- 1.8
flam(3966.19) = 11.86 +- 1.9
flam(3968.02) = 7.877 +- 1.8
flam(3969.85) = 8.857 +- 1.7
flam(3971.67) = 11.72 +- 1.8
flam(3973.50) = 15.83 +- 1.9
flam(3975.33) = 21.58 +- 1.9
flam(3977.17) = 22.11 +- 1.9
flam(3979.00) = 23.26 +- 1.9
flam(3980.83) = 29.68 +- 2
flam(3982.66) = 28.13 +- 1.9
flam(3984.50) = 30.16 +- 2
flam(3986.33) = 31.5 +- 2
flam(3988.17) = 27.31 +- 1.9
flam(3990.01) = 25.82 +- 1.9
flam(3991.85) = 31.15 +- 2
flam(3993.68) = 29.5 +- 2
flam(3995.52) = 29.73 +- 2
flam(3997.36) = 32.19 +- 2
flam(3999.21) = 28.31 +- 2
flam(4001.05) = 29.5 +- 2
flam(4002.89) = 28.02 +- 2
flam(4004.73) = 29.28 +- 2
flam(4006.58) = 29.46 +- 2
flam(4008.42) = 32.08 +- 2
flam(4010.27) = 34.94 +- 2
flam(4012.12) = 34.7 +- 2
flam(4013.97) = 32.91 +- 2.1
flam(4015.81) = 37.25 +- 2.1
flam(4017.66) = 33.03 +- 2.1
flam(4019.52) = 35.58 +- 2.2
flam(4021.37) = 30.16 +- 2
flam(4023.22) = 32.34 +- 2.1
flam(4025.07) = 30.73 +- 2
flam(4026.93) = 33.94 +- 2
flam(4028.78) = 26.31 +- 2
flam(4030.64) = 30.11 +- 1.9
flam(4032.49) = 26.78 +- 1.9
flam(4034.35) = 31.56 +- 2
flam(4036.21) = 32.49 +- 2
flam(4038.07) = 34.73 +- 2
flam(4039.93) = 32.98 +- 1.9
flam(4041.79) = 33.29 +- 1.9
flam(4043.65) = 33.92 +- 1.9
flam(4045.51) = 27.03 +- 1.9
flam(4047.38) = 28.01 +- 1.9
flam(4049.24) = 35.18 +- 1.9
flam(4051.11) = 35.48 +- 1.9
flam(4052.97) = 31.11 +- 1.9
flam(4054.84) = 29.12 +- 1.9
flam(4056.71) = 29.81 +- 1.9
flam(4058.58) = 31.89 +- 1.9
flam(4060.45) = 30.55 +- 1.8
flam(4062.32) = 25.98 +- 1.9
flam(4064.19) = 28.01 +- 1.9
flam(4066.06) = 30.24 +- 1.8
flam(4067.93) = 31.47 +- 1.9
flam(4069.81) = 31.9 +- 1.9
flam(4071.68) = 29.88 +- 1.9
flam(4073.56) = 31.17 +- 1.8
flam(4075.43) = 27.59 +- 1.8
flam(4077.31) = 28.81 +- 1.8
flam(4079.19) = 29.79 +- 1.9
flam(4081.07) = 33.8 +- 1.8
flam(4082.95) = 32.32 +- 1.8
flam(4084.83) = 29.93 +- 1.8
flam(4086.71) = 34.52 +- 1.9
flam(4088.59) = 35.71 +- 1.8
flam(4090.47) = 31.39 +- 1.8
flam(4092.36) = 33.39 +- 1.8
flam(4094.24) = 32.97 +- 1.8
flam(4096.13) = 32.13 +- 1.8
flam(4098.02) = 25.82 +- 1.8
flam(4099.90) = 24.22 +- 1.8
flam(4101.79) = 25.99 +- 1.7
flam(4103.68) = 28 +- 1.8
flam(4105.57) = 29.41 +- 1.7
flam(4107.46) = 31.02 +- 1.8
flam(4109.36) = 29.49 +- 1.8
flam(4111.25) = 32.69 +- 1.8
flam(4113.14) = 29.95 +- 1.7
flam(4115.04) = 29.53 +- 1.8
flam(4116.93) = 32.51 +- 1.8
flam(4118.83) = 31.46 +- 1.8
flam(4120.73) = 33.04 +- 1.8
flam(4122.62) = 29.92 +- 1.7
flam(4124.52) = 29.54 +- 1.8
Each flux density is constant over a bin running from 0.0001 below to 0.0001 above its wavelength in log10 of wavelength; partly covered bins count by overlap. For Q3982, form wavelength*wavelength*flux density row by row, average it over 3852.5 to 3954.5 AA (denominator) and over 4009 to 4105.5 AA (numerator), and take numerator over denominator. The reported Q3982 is 1.8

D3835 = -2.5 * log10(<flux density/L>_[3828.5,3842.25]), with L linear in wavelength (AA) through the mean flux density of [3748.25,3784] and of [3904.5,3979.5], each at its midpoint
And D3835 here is 0.383 mag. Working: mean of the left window 19.4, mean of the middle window 13.4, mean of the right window 18.4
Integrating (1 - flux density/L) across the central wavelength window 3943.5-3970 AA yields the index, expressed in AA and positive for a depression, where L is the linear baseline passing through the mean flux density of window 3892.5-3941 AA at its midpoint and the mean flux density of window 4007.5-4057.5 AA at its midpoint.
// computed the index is 4.7 AA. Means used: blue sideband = 18.8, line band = 19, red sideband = 32.1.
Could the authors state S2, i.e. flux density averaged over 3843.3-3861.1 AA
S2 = 18.1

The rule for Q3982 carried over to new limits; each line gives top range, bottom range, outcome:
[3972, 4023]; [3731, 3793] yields 1.80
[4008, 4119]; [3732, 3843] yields 2.06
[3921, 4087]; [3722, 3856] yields 1.64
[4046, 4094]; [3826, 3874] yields 2.12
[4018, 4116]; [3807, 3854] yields 2.10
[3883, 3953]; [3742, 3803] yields 1.09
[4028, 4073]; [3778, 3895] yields 1.96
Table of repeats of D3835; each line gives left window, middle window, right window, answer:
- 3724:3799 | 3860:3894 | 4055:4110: 0.289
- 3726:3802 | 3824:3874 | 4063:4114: 0.310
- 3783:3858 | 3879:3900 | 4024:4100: 0.189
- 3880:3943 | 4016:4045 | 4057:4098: -0.167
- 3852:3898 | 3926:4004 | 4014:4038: 0.255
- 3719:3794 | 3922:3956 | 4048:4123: 0.394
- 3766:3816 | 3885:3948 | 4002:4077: 0.328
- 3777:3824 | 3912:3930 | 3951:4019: 0.097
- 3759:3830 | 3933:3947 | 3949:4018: 0.447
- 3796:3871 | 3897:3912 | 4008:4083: 0.042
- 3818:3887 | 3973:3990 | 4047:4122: -0.059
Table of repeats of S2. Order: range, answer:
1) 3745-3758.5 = 18.3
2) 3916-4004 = 21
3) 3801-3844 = 16.4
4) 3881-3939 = 18.3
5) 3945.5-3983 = 19.6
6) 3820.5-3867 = 16.2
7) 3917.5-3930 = 19.9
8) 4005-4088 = 31.4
